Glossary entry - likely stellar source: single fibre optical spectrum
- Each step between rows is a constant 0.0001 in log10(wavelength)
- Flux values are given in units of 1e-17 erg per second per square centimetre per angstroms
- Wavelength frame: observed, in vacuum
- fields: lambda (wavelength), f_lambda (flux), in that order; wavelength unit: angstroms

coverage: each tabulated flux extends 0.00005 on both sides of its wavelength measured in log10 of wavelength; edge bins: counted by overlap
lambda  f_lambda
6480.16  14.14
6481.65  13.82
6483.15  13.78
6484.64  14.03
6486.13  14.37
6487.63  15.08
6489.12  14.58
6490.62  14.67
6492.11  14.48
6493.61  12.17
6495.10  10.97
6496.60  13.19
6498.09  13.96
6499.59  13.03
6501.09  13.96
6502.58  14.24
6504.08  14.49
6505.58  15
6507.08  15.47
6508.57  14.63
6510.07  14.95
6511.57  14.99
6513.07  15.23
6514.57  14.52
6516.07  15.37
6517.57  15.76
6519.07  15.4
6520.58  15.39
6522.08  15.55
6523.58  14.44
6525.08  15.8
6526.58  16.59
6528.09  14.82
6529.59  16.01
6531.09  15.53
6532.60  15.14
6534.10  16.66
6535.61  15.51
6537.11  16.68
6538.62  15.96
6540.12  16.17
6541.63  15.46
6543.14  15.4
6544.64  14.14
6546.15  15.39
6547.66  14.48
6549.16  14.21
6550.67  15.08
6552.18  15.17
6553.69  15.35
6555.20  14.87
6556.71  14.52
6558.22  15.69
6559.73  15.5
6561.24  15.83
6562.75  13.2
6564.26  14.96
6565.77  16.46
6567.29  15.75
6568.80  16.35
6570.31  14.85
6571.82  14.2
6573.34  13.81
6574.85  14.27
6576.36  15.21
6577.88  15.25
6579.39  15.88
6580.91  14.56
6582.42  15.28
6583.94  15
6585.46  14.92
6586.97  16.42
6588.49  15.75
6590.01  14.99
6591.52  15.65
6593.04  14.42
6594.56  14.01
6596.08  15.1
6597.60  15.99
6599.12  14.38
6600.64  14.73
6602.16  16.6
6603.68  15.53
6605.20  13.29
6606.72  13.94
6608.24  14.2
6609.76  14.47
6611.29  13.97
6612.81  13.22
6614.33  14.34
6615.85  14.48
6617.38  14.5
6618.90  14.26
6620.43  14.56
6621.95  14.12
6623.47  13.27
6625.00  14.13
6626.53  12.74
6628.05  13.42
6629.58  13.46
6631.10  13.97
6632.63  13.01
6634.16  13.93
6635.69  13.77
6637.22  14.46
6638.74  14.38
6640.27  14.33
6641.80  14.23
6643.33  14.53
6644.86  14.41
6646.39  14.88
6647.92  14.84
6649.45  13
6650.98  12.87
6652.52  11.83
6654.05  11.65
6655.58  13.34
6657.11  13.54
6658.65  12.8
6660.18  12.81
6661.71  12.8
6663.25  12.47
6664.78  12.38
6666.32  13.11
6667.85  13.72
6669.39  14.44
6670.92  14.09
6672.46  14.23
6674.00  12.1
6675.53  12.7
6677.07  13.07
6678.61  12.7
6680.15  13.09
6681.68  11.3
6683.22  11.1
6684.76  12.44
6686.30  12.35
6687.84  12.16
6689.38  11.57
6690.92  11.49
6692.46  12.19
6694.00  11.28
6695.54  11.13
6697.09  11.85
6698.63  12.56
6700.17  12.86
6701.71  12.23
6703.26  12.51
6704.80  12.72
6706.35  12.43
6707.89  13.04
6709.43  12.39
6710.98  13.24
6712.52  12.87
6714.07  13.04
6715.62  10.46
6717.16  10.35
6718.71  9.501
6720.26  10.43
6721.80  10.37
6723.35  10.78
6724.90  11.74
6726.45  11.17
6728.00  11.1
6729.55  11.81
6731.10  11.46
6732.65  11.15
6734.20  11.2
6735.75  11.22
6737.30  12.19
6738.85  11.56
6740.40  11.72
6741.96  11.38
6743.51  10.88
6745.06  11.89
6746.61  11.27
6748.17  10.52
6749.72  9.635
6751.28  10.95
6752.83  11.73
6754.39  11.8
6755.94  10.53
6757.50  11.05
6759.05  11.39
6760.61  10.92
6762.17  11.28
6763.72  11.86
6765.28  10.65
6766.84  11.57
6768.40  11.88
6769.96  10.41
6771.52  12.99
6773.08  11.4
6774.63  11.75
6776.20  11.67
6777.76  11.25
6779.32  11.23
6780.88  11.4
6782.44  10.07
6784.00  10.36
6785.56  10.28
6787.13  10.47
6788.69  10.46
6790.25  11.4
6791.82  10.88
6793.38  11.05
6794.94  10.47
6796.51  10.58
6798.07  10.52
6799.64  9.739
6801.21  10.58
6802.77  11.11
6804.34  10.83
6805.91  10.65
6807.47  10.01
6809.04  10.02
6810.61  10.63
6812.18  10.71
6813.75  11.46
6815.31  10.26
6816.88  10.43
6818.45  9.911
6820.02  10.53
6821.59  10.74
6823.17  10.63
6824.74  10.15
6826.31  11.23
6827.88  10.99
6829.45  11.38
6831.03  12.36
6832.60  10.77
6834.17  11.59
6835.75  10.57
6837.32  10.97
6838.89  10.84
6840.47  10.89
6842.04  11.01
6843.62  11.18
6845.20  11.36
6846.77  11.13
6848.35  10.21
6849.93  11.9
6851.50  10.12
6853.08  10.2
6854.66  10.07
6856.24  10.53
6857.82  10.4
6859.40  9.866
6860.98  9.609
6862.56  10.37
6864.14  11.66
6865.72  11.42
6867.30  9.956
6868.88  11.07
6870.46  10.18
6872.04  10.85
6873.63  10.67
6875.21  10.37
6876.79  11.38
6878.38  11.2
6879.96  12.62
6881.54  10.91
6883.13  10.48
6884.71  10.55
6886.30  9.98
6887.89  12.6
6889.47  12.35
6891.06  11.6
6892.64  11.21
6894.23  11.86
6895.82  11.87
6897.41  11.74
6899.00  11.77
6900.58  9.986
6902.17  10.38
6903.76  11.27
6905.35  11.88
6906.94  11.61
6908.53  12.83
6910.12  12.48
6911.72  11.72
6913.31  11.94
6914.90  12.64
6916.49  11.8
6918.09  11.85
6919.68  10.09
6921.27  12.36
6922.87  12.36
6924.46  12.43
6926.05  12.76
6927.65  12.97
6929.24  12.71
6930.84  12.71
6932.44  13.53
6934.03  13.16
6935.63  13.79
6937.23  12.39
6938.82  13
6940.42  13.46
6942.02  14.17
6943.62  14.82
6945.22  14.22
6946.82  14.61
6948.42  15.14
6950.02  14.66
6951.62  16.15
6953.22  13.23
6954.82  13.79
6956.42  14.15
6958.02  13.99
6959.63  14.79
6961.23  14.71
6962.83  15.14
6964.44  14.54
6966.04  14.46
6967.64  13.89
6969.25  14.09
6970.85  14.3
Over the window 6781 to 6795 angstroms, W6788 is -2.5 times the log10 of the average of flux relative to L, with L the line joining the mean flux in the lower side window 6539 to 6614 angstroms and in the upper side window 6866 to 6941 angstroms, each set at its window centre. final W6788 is 0.21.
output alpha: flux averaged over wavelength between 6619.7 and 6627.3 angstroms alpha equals 13.8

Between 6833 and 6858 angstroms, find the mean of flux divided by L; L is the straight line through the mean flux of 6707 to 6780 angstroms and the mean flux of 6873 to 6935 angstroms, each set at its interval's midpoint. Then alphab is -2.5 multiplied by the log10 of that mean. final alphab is 0.08 mag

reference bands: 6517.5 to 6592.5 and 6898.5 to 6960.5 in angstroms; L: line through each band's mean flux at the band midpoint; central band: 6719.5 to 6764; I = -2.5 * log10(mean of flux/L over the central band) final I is 0.25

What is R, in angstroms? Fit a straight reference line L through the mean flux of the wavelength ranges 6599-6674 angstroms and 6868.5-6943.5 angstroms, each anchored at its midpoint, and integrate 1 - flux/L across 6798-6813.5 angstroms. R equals 2.6 angstroms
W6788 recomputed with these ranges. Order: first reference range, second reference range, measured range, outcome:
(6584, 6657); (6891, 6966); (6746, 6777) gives 0.21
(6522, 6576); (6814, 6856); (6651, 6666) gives 0.08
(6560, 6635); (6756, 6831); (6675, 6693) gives 0.07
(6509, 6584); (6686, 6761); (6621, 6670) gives -0.03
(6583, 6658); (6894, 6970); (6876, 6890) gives 0.17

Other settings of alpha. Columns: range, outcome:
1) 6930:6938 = 13.1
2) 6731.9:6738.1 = 11.4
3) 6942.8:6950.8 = 14.7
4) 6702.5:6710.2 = 12.6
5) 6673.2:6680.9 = 12.7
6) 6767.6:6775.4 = 11.7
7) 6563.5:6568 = 15.7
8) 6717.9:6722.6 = 10.1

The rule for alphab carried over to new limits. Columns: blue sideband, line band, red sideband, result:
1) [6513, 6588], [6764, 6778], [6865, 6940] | 0.136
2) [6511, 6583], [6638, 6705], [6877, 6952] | 0.114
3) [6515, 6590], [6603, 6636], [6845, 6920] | 0.040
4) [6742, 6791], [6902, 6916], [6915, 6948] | 0.071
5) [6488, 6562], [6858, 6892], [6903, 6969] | 0.231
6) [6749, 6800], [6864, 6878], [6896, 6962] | 0.132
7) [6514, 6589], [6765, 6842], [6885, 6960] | 0.236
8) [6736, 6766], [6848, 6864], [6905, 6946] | 0.167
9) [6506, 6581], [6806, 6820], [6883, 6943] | 0.232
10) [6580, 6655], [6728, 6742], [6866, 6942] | 0.154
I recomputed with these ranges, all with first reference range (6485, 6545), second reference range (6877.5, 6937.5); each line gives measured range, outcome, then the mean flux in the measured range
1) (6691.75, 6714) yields 0.09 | 12.4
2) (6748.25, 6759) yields 0.19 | 11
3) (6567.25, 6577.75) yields -0.03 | 14.9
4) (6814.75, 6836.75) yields 0.16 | 10.8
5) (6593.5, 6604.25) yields -0.07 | 15.2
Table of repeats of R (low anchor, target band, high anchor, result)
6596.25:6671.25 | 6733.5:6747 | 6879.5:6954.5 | 1.9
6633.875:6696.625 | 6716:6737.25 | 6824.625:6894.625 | 2.4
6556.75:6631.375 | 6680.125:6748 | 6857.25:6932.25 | 8.7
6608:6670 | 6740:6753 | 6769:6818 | 0.7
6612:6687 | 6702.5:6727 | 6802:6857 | 1.5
